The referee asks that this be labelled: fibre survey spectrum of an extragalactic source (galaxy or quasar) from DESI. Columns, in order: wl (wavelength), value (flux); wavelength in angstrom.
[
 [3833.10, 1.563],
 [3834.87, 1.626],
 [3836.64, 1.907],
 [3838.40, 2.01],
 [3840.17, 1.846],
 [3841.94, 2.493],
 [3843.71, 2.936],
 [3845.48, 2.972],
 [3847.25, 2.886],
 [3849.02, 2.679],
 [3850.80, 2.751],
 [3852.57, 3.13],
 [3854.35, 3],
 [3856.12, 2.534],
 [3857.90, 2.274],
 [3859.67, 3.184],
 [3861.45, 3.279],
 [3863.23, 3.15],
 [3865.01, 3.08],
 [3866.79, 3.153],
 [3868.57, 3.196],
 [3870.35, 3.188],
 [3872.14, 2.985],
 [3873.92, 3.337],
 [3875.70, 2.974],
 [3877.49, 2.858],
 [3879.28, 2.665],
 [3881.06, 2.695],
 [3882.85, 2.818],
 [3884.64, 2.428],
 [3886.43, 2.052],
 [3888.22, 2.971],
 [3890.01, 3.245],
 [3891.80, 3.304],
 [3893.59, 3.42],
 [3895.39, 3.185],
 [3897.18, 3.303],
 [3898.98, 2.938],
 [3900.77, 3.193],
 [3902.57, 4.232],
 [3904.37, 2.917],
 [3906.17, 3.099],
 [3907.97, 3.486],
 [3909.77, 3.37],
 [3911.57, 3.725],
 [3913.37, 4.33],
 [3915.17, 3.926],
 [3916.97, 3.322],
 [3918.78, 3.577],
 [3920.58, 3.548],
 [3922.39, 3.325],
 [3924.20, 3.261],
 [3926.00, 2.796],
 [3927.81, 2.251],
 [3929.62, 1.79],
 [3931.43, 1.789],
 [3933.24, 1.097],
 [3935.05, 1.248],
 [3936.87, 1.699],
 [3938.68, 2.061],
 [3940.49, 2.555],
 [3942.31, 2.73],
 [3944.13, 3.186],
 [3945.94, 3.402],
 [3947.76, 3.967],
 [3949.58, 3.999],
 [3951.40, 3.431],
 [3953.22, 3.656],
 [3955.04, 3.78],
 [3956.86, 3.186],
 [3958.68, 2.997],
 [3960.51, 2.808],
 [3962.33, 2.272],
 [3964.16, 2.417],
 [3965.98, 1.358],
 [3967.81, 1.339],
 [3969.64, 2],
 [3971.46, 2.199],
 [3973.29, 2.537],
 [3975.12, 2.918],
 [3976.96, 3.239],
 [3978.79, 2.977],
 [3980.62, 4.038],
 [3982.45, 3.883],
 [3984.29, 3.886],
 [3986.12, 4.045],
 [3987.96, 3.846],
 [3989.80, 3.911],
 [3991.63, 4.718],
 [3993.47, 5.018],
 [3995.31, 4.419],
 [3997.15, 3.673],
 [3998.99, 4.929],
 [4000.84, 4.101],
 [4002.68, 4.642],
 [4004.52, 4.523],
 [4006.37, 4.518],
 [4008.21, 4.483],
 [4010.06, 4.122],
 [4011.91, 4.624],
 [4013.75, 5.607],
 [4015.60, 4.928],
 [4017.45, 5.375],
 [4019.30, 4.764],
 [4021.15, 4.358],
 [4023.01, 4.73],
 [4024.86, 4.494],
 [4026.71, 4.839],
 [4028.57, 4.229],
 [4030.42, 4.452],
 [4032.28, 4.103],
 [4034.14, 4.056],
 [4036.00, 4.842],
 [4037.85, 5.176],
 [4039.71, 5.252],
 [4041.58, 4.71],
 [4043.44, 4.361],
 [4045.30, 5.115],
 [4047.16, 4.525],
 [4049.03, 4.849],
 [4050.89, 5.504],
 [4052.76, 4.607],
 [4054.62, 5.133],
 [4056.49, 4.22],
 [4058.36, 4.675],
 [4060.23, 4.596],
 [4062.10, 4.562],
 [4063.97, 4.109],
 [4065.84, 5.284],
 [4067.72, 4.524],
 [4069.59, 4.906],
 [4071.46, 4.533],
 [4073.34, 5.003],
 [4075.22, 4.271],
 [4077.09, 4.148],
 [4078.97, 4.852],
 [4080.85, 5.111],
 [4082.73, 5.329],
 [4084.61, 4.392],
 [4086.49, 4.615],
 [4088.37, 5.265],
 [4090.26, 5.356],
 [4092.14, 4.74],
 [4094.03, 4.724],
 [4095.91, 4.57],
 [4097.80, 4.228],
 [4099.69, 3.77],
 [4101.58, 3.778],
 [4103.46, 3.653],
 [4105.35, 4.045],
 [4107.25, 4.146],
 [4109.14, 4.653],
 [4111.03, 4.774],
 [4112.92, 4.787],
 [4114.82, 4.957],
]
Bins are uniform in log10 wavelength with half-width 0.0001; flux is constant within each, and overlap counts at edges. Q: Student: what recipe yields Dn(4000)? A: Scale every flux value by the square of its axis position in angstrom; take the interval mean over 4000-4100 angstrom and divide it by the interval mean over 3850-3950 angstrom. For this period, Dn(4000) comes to 1.7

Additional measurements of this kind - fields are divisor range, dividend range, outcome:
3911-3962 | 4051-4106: 1.66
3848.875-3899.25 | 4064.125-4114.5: 1.73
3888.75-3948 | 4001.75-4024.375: 1.65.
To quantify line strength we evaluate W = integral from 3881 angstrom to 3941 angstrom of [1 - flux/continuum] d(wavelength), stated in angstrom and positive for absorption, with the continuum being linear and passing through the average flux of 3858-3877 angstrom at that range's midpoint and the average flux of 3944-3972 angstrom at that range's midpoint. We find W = 1.74 angstrom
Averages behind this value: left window 3.11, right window 2.87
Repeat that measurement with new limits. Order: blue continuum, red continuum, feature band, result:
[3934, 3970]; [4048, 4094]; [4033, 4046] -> -1.7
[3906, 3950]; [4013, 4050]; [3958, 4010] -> 5.9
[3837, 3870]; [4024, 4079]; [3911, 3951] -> 7.1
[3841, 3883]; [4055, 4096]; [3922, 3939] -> 6.8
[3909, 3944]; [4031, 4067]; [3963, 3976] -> 5.1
